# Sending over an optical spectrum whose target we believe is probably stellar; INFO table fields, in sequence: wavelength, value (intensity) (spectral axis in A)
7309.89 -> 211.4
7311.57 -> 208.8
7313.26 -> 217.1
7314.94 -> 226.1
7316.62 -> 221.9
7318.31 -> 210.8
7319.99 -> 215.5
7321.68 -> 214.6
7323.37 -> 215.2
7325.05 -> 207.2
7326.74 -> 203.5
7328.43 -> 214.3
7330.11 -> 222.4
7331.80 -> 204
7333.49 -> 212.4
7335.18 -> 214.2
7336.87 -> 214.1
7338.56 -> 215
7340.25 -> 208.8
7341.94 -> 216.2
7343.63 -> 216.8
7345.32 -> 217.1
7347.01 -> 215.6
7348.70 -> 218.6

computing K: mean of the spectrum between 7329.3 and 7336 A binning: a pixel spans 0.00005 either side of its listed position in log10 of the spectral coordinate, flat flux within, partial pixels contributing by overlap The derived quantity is 213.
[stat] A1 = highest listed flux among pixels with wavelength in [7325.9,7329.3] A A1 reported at 214.3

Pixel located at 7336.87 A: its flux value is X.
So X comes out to 214.1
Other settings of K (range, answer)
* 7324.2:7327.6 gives 205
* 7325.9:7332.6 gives 211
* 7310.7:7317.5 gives 218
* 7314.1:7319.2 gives 220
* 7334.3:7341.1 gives 213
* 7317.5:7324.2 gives 214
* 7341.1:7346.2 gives 217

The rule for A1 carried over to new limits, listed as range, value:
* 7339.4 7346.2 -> 217.1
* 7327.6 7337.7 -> 222.4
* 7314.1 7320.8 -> 226.1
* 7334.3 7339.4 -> 215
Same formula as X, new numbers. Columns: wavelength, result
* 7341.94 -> 216.2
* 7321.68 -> 214.6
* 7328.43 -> 214.3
